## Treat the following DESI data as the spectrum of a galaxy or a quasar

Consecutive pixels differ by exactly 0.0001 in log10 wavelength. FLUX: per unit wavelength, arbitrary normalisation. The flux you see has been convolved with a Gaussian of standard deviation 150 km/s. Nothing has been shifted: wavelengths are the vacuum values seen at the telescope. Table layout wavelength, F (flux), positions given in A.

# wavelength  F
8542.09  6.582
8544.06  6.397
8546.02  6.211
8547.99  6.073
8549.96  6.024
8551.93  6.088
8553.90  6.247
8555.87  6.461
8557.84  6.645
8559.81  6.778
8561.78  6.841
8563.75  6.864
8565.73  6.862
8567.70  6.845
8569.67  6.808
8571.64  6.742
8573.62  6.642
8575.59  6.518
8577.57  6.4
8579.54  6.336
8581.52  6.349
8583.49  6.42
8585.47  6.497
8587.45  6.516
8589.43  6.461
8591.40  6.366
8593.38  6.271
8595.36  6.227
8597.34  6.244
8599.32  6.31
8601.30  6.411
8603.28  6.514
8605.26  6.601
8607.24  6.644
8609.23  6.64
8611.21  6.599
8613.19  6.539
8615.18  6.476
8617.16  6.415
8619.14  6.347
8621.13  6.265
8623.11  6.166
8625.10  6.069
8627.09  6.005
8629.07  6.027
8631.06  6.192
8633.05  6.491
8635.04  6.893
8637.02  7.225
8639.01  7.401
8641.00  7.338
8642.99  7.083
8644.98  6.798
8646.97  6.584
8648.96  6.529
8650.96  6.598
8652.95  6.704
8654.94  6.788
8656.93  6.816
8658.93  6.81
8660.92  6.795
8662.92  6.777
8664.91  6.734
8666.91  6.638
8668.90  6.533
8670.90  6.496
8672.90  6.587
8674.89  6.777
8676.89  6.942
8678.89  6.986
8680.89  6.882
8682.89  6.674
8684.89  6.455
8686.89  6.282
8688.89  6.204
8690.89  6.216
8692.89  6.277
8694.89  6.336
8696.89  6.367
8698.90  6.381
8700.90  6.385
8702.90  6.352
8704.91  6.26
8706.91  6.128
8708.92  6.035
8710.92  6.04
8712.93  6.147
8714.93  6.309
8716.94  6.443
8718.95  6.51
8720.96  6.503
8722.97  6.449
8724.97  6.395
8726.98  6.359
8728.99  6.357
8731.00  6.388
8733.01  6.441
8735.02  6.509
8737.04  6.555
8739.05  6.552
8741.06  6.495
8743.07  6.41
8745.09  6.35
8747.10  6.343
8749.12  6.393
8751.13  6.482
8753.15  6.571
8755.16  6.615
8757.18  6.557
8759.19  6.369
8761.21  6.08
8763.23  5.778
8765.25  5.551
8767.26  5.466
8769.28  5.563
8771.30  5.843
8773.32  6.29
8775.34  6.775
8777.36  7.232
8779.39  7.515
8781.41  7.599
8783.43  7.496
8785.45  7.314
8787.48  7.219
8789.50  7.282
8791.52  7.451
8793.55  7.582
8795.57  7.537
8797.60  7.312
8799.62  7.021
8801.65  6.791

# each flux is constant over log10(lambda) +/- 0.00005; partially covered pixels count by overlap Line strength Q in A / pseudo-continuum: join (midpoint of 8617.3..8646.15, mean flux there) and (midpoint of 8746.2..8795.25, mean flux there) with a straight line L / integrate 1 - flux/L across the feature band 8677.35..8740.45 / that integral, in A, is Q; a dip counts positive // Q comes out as 2.16 A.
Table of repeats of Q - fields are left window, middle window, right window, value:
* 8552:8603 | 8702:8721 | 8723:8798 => 0.9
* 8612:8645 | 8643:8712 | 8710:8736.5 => -0.8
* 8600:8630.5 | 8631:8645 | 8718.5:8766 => -1.3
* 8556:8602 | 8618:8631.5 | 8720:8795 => 0.8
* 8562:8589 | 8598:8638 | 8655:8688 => 1.2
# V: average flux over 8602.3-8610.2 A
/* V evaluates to 6.6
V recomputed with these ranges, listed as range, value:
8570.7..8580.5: 6.53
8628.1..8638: 6.57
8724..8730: 6.37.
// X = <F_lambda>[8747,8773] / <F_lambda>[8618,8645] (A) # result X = 0.93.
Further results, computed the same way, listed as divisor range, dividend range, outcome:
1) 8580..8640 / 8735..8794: 1.02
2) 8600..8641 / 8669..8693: 1.01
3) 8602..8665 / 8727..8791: 0.99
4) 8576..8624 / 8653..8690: 1.04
